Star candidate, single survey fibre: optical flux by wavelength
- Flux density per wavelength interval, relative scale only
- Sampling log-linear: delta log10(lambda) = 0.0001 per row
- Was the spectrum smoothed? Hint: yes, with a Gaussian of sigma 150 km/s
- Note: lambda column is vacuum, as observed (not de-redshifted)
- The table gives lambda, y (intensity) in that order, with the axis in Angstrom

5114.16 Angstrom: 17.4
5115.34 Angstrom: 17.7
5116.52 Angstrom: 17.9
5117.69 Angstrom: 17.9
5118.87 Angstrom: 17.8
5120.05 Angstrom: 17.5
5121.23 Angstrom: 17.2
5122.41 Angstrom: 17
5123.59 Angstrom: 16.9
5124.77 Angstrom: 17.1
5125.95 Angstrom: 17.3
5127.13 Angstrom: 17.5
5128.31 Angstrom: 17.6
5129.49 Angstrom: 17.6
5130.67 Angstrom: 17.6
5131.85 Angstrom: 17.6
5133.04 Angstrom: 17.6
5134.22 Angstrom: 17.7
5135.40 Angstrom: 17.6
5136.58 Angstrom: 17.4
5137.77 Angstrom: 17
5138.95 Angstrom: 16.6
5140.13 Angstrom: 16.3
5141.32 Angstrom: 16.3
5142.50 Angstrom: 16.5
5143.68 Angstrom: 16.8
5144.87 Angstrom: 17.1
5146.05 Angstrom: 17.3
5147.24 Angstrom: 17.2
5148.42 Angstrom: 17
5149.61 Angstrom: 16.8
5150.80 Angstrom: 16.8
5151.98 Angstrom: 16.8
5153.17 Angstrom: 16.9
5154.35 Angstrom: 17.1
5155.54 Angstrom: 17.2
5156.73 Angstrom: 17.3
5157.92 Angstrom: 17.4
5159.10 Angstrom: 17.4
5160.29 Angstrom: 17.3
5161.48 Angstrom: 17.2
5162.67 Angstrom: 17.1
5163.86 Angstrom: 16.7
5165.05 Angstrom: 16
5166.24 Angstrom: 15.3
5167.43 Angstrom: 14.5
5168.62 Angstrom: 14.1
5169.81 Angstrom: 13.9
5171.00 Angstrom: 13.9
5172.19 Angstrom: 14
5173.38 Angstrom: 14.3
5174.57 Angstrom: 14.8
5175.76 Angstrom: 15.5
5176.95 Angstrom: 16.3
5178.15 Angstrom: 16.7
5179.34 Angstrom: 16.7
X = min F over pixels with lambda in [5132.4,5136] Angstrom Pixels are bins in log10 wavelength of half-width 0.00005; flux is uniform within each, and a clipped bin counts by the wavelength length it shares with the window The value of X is 17.6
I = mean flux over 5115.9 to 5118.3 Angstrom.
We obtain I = 17.9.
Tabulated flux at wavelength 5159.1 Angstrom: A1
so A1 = 17.4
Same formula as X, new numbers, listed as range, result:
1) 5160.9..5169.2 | 14.1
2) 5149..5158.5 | 16.8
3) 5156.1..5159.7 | 17.3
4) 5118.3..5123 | 17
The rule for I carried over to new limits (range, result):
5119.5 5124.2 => 17.1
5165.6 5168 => 14.9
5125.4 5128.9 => 17.5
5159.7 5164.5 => 17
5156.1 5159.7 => 17.4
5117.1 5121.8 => 17.6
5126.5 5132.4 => 17.6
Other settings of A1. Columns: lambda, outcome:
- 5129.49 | 17.6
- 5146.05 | 17.3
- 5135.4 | 17.6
